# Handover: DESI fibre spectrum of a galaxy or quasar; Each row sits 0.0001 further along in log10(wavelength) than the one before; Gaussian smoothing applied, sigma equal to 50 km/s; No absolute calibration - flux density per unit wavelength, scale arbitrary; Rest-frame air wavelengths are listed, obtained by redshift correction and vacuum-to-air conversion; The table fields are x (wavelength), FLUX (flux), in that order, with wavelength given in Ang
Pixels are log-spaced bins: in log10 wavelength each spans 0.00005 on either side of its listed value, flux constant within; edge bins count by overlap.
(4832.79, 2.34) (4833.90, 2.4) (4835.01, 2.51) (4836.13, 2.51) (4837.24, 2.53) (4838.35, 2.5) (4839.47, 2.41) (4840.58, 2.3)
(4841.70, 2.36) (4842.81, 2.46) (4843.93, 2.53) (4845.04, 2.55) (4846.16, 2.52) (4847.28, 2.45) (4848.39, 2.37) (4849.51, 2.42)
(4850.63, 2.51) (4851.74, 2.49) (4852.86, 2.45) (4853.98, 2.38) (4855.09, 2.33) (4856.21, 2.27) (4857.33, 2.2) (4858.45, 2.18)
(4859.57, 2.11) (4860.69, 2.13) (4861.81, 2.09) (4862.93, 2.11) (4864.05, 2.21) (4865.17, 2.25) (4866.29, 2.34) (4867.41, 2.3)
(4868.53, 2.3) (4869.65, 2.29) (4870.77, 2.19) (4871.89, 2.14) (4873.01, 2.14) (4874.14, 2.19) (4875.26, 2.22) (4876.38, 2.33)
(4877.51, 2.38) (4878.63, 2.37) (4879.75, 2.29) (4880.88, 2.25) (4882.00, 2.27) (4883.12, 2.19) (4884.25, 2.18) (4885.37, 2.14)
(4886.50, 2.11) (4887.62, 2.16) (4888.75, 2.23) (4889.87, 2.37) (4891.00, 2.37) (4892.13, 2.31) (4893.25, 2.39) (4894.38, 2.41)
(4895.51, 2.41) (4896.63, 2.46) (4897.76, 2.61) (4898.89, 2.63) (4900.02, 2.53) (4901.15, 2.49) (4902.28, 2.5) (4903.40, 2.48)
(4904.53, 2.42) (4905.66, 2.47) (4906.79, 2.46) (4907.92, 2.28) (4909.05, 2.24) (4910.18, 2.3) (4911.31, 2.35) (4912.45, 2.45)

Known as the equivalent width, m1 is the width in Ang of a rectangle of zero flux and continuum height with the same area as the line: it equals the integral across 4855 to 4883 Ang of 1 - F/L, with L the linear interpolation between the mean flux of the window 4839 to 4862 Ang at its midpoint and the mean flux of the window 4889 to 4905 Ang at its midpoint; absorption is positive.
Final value 1.92 Ang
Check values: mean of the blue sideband 2.36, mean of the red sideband 2.45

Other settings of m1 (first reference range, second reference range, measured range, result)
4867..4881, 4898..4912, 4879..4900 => 0.2 Ang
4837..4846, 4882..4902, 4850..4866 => 1.0 Ang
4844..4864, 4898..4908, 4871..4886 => 1.1 Ang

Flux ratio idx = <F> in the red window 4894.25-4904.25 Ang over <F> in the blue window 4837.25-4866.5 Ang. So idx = 1.07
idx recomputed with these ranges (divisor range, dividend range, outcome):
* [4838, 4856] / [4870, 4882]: 0.92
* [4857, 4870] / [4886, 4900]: 1.08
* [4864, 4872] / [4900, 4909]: 1.08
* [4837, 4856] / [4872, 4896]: 0.93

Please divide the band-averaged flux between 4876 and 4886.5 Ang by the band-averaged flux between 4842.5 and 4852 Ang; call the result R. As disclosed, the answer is 0.91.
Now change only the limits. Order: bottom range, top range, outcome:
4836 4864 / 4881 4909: 1.00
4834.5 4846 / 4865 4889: 0.91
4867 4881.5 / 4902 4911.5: 1.06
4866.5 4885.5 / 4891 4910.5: 1.08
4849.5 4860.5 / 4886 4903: 1.03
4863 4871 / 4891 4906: 1.09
